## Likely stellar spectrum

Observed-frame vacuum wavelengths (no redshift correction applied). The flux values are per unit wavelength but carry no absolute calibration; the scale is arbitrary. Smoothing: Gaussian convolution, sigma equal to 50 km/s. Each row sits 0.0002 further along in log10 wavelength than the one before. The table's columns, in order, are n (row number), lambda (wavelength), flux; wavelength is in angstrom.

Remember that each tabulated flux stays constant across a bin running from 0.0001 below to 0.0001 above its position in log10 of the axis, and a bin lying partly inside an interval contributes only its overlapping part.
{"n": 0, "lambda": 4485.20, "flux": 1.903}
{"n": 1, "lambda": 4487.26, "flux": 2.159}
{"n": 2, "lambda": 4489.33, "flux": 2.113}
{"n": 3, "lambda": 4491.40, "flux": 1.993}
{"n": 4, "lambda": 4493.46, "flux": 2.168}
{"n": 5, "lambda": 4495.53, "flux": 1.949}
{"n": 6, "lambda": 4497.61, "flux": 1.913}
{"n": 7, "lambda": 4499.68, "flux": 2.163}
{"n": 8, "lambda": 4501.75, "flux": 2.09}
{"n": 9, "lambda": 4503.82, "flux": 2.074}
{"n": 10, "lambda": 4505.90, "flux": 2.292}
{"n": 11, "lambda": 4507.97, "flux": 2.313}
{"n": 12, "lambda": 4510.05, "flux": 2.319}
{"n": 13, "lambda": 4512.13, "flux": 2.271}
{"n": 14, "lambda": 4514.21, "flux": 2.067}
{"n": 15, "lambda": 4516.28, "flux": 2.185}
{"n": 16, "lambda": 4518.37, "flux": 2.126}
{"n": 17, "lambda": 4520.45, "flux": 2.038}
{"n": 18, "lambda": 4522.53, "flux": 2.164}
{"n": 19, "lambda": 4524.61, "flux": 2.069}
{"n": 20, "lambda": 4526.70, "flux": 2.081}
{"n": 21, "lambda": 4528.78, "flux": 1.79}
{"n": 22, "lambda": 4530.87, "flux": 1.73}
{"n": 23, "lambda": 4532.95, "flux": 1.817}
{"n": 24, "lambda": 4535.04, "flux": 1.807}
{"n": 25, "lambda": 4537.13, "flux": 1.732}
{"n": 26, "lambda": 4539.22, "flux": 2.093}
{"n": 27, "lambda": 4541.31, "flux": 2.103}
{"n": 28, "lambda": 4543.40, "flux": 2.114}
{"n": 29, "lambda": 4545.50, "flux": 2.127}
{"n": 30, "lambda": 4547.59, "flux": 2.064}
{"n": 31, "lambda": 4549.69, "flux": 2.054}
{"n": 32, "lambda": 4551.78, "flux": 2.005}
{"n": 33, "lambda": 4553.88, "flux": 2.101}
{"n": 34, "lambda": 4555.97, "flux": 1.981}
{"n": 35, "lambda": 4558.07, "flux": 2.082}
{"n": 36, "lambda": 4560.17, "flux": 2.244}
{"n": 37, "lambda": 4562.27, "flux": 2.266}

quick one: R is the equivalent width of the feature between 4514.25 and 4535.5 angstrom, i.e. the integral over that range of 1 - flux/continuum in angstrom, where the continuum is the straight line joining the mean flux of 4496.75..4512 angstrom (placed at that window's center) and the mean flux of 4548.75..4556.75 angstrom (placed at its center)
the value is 1.3 angstrom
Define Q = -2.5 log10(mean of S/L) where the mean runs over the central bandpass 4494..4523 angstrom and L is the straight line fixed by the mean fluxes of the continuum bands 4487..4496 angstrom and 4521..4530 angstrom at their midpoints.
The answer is -0.047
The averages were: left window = 2.08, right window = 2.02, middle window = 2.14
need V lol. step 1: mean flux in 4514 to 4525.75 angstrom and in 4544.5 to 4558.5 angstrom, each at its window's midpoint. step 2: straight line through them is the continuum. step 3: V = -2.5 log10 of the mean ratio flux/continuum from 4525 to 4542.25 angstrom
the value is 0.103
